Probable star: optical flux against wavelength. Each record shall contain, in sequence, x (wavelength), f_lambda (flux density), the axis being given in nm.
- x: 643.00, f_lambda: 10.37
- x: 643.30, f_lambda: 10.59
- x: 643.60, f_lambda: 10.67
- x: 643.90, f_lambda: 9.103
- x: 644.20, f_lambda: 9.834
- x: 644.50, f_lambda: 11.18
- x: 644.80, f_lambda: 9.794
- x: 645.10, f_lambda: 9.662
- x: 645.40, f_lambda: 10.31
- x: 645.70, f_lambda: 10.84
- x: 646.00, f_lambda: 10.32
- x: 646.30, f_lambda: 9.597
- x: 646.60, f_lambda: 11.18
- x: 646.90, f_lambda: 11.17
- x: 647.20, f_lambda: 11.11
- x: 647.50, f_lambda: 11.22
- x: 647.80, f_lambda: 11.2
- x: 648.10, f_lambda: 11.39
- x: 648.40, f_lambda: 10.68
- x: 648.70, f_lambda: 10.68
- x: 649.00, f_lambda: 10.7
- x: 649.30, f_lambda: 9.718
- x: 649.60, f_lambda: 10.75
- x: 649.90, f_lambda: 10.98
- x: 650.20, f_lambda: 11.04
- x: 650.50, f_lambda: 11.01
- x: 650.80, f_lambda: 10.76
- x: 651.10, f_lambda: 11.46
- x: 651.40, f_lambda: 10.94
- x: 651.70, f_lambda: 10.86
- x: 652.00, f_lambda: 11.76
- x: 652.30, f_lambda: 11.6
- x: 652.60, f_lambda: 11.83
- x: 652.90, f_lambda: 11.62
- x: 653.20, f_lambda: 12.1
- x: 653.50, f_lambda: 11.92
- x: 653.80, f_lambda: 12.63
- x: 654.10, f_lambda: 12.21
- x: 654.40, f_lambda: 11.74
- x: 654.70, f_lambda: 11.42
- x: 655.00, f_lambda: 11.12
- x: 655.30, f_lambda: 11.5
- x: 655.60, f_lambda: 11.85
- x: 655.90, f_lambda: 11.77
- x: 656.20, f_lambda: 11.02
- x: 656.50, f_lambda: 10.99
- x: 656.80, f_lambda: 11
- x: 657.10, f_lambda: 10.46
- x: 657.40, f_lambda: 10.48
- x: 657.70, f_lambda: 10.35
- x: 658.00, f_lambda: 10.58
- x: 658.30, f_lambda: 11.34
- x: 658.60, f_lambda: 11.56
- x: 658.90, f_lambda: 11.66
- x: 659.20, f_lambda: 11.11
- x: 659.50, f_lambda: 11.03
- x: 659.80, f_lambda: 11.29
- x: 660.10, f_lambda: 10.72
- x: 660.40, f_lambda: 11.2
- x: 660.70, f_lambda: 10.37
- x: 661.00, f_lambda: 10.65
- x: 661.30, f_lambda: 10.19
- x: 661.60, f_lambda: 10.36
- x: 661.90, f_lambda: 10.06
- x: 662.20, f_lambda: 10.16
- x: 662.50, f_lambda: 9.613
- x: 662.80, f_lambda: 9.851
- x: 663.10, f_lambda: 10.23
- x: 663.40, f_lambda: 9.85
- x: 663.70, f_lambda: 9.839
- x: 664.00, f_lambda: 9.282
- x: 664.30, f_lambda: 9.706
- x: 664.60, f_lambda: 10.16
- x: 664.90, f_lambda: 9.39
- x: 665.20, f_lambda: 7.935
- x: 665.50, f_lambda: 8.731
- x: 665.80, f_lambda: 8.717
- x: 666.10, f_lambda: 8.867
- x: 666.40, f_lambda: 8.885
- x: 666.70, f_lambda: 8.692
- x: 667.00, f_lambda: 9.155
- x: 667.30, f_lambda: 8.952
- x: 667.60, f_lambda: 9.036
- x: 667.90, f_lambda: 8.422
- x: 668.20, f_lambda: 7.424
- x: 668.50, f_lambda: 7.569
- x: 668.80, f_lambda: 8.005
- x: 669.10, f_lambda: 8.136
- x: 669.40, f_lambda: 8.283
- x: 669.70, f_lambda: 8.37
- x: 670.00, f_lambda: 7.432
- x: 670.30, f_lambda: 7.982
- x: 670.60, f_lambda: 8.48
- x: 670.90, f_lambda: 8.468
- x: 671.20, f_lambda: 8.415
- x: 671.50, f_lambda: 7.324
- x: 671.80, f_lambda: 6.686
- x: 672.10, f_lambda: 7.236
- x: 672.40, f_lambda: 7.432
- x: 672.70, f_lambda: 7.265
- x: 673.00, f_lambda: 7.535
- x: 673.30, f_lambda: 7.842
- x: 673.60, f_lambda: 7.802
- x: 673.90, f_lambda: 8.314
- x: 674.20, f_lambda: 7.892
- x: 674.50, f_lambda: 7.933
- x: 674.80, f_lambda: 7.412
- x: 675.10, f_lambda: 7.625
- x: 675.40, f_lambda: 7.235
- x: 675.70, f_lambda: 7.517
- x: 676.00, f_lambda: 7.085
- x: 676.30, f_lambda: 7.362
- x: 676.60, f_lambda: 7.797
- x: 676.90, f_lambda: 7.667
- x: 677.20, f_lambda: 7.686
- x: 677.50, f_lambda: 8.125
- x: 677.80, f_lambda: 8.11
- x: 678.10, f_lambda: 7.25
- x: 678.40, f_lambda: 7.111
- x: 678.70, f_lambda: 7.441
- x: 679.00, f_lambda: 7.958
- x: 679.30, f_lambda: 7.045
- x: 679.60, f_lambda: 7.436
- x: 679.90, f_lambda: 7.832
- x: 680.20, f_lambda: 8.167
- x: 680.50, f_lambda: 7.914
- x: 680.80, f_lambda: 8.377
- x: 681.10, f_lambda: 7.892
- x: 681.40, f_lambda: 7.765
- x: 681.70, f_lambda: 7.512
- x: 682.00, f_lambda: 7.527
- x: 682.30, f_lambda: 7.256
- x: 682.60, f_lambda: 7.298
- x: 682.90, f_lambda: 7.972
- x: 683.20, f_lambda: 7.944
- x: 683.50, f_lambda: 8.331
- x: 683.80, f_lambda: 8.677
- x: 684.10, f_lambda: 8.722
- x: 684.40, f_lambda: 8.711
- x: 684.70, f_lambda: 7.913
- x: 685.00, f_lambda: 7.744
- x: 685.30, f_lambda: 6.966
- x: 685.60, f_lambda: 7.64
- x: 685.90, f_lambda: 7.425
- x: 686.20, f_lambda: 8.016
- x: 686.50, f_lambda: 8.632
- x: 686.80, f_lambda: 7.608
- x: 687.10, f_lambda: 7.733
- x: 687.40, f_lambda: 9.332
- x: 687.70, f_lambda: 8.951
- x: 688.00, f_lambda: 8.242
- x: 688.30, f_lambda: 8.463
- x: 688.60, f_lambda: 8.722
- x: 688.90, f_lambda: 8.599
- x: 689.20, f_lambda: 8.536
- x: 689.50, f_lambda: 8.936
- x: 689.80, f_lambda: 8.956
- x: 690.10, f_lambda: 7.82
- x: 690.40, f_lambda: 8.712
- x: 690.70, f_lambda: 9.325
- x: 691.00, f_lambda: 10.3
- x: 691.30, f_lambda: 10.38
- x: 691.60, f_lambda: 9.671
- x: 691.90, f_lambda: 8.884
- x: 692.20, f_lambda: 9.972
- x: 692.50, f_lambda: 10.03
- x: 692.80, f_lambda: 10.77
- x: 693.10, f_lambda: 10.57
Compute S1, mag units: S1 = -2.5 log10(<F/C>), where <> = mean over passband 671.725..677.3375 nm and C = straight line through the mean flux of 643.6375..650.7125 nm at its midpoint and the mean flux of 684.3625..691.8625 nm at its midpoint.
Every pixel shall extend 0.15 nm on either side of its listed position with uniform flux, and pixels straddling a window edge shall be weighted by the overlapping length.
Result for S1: 0.22 mag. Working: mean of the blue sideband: 10.6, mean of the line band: 7.55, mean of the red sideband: 8.54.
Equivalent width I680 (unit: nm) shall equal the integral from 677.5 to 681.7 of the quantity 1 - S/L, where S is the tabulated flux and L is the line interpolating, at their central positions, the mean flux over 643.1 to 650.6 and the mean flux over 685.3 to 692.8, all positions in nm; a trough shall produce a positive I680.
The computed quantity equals 0.671 nm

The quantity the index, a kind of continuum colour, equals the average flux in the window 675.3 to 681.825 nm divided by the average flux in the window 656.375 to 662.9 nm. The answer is 0.72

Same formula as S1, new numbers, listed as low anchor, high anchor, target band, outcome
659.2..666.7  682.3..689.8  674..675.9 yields 0.18 mag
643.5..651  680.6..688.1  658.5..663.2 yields -0.10 mag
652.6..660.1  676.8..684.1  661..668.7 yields 0.10 mag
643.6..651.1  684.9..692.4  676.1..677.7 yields 0.19 mag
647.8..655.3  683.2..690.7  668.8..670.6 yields 0.21 mag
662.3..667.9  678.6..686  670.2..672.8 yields 0.14 mag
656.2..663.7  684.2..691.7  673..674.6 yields 0.21 mag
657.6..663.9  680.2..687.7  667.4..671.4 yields 0.18 mag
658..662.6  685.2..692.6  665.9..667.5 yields 0.16 mag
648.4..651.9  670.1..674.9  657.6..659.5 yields -0.15 mag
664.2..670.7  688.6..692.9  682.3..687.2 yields 0.15 mag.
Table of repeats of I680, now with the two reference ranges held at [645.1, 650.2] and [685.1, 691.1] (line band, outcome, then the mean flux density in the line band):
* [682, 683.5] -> 0.18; 7.68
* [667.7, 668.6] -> 0.16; 7.89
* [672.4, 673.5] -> 0.21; 7.54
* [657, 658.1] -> -0.03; 10.5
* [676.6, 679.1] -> 0.37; 7.67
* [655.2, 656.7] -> -0.17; 11.4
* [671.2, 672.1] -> 0.20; 7.28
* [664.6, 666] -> 0.12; 8.86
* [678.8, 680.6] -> 0.24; 7.71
